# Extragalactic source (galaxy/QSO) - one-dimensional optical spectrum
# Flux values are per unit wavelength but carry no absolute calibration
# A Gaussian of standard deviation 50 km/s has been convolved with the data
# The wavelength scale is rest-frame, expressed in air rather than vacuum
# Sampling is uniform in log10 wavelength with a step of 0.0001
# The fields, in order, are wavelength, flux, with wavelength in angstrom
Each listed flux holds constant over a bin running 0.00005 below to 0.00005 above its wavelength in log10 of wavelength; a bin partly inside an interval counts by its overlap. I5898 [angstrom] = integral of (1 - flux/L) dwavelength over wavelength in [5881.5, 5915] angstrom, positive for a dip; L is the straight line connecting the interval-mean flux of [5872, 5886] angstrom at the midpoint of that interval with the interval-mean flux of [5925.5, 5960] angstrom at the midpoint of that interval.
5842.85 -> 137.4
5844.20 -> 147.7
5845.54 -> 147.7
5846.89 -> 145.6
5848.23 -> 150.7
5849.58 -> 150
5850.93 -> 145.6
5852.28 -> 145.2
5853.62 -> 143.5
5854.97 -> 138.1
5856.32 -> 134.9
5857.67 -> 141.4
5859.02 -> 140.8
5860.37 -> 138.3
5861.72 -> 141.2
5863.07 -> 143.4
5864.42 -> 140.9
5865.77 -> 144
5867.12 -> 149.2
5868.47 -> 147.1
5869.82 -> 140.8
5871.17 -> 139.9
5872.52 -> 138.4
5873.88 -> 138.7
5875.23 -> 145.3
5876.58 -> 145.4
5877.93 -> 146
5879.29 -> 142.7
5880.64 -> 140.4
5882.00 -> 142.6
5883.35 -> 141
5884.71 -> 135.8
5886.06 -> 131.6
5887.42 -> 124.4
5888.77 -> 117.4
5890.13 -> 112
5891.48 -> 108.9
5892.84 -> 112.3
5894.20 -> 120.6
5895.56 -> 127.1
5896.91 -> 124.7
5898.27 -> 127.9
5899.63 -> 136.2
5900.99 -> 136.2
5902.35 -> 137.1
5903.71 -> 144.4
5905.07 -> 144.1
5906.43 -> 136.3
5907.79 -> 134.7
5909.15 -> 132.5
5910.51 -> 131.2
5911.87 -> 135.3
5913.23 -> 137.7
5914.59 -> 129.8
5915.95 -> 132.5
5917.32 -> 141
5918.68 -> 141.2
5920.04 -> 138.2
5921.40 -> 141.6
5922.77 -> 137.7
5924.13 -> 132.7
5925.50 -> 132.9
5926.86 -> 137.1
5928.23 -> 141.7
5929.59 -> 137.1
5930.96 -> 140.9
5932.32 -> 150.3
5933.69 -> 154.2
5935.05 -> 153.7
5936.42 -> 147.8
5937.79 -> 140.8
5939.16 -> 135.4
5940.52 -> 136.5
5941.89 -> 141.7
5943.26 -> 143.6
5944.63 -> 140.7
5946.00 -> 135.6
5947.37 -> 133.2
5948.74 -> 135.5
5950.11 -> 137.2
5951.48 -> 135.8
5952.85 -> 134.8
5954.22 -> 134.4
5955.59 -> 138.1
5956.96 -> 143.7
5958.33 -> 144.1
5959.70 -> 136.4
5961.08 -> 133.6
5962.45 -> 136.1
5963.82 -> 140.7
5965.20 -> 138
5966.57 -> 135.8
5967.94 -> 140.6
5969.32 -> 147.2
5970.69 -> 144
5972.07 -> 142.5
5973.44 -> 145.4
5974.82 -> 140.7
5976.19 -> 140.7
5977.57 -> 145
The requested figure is 2.50 angstrom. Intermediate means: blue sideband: 141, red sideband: 140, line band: 130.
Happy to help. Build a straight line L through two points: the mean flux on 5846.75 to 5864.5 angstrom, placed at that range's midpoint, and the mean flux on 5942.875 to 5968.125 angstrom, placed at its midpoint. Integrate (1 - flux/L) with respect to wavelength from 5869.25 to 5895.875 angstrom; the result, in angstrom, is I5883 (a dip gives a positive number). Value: 1.7 angstrom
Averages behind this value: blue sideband 143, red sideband 138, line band 133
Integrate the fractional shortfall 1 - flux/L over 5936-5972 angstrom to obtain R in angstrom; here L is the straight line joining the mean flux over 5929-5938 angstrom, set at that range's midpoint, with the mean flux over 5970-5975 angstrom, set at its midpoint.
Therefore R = 1.5 angstrom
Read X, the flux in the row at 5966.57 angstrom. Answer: 135.8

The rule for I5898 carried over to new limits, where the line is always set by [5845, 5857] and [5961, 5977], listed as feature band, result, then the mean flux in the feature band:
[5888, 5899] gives 1.9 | 119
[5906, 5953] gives 1.1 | 139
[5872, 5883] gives 0.1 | 142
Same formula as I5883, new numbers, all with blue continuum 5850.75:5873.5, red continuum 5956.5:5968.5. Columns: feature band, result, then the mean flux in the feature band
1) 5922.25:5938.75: -0.3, 142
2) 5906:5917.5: 0.5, 134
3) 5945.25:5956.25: 0.3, 136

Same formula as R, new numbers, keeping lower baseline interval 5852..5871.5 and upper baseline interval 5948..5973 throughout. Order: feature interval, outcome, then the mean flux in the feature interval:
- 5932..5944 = -0.4 angstrom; 145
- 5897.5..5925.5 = 0.8 angstrom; 136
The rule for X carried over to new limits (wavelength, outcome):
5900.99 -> 136.2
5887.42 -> 124.4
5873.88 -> 138.7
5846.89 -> 145.6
